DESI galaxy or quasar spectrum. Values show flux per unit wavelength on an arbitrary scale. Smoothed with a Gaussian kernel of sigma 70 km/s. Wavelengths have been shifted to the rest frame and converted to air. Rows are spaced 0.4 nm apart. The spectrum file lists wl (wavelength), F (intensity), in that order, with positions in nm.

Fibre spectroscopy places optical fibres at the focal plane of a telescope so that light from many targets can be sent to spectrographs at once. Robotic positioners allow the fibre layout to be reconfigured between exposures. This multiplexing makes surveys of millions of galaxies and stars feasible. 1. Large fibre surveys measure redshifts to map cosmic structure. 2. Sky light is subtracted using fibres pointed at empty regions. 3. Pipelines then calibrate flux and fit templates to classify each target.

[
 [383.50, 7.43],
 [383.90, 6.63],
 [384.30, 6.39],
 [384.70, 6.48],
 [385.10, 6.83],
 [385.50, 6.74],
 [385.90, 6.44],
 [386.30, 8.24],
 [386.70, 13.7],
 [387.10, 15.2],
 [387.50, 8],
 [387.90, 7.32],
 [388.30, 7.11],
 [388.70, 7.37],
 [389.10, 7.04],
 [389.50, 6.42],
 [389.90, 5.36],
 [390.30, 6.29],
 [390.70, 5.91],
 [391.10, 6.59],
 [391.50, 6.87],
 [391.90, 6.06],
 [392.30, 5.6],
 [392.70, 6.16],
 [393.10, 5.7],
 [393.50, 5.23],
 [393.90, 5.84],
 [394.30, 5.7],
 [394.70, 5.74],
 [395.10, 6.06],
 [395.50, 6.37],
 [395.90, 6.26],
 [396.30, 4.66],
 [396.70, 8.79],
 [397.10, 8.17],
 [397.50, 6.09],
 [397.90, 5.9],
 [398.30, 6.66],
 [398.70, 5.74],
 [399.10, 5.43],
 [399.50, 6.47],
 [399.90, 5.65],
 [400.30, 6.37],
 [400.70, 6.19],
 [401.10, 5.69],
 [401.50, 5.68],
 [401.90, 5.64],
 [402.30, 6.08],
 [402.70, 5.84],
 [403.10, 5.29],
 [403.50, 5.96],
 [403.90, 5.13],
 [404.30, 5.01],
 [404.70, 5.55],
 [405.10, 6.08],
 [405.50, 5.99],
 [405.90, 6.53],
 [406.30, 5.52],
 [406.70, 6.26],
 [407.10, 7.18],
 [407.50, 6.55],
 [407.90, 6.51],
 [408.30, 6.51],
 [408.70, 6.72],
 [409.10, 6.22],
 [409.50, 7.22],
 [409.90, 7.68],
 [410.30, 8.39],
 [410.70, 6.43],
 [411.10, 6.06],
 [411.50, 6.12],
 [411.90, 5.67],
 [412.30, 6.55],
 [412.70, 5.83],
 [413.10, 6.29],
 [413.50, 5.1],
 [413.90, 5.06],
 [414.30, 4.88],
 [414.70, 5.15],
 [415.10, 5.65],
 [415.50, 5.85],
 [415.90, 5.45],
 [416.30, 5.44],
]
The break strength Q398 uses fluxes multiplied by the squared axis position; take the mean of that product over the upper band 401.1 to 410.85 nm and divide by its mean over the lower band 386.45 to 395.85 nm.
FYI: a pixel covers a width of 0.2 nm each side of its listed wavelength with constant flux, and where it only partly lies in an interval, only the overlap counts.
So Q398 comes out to 0.96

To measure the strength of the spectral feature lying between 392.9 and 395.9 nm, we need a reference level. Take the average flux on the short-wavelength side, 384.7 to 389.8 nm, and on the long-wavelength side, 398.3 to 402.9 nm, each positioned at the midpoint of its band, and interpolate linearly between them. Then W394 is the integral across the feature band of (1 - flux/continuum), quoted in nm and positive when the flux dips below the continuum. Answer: 0.493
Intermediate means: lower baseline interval 8.23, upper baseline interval 5.92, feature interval 5.84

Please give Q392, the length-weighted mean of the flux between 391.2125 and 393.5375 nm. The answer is 6.01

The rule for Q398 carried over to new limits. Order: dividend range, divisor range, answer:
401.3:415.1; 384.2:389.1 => 0.81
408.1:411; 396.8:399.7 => 1.15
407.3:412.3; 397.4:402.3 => 1.17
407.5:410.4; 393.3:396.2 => 1.28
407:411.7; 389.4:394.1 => 1.24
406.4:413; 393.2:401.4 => 1.14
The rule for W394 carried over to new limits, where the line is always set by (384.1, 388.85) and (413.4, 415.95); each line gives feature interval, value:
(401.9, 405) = 0.45 nm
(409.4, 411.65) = -0.48 nm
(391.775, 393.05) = 0.30 nm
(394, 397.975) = 0.50 nm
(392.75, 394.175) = 0.36 nm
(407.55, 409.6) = -0.22 nm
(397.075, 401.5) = 0.54 nm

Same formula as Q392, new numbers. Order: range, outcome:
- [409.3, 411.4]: 7.11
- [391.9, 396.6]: 5.83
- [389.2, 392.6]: 6.16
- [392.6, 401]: 6.15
